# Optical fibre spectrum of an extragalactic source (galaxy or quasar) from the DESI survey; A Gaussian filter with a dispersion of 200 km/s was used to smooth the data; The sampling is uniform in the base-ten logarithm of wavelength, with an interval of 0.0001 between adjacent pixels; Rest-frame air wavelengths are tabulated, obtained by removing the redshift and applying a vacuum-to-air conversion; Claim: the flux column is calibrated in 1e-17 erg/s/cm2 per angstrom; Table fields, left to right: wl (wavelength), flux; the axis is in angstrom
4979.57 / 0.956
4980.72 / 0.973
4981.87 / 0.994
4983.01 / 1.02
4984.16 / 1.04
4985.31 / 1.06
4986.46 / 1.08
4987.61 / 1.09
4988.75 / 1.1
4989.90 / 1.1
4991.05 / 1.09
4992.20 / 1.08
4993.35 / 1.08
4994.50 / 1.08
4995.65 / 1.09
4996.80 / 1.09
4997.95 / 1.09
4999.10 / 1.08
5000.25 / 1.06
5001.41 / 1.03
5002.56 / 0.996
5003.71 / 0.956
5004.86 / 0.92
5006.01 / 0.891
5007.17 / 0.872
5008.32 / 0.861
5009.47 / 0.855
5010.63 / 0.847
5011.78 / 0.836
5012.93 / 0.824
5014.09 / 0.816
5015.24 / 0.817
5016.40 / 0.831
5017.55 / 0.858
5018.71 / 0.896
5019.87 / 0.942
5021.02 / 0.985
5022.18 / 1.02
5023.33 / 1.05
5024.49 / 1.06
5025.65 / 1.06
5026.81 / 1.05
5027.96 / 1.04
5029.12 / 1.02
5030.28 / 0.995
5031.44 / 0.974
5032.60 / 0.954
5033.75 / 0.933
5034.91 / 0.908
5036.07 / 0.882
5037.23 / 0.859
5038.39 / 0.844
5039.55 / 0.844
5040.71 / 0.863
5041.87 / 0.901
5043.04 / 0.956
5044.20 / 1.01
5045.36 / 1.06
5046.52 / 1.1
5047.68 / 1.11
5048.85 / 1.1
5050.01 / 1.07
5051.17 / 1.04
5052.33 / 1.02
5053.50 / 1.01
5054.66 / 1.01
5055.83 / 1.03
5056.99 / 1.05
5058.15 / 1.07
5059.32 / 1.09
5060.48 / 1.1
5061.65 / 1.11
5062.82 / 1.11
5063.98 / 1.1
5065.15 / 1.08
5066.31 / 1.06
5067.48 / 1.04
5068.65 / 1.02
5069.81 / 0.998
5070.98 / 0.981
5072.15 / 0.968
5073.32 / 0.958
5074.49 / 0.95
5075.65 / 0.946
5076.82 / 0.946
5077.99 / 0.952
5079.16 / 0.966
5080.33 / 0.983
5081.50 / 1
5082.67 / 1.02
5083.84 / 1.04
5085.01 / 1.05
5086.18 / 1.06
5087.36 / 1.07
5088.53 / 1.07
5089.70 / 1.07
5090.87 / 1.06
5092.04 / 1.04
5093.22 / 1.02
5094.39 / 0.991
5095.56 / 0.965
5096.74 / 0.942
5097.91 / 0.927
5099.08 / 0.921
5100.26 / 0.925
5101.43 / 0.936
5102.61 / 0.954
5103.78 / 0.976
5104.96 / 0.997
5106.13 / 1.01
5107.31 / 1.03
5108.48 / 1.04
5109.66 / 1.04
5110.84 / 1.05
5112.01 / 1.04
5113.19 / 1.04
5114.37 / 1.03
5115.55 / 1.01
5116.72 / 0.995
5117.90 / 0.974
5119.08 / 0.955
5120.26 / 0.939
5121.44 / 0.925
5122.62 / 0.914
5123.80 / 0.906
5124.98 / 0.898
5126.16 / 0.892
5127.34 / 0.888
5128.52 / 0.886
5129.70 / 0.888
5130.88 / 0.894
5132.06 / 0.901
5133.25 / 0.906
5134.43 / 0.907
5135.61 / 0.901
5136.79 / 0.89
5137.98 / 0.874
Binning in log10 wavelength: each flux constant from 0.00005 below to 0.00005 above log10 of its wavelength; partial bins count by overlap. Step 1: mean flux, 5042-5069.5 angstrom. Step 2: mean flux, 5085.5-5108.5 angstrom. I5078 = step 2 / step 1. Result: 0.95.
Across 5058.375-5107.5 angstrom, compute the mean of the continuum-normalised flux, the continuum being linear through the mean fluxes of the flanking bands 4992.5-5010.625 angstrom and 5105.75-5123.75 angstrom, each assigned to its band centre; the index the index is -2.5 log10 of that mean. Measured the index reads -0.016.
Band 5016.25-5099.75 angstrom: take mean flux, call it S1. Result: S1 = 1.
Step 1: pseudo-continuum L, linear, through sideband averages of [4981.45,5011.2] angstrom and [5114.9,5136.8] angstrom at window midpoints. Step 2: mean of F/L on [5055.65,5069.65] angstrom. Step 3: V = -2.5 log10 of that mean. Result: -0.110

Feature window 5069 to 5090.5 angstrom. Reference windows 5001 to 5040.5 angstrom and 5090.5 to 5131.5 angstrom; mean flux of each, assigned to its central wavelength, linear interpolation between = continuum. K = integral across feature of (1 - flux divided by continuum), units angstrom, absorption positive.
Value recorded -1.1 angstrom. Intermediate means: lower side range 0.926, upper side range 0.968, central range 1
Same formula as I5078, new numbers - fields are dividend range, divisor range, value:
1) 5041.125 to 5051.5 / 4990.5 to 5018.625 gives 1.08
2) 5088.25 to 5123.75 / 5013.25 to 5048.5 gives 1.04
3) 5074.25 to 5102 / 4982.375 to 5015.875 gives 1.00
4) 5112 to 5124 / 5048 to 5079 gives 0.94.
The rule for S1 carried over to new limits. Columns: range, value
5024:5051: 0.983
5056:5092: 1.03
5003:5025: 0.902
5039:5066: 1.04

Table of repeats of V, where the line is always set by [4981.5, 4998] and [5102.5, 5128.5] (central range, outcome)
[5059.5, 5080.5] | -0.01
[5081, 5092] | -0.05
